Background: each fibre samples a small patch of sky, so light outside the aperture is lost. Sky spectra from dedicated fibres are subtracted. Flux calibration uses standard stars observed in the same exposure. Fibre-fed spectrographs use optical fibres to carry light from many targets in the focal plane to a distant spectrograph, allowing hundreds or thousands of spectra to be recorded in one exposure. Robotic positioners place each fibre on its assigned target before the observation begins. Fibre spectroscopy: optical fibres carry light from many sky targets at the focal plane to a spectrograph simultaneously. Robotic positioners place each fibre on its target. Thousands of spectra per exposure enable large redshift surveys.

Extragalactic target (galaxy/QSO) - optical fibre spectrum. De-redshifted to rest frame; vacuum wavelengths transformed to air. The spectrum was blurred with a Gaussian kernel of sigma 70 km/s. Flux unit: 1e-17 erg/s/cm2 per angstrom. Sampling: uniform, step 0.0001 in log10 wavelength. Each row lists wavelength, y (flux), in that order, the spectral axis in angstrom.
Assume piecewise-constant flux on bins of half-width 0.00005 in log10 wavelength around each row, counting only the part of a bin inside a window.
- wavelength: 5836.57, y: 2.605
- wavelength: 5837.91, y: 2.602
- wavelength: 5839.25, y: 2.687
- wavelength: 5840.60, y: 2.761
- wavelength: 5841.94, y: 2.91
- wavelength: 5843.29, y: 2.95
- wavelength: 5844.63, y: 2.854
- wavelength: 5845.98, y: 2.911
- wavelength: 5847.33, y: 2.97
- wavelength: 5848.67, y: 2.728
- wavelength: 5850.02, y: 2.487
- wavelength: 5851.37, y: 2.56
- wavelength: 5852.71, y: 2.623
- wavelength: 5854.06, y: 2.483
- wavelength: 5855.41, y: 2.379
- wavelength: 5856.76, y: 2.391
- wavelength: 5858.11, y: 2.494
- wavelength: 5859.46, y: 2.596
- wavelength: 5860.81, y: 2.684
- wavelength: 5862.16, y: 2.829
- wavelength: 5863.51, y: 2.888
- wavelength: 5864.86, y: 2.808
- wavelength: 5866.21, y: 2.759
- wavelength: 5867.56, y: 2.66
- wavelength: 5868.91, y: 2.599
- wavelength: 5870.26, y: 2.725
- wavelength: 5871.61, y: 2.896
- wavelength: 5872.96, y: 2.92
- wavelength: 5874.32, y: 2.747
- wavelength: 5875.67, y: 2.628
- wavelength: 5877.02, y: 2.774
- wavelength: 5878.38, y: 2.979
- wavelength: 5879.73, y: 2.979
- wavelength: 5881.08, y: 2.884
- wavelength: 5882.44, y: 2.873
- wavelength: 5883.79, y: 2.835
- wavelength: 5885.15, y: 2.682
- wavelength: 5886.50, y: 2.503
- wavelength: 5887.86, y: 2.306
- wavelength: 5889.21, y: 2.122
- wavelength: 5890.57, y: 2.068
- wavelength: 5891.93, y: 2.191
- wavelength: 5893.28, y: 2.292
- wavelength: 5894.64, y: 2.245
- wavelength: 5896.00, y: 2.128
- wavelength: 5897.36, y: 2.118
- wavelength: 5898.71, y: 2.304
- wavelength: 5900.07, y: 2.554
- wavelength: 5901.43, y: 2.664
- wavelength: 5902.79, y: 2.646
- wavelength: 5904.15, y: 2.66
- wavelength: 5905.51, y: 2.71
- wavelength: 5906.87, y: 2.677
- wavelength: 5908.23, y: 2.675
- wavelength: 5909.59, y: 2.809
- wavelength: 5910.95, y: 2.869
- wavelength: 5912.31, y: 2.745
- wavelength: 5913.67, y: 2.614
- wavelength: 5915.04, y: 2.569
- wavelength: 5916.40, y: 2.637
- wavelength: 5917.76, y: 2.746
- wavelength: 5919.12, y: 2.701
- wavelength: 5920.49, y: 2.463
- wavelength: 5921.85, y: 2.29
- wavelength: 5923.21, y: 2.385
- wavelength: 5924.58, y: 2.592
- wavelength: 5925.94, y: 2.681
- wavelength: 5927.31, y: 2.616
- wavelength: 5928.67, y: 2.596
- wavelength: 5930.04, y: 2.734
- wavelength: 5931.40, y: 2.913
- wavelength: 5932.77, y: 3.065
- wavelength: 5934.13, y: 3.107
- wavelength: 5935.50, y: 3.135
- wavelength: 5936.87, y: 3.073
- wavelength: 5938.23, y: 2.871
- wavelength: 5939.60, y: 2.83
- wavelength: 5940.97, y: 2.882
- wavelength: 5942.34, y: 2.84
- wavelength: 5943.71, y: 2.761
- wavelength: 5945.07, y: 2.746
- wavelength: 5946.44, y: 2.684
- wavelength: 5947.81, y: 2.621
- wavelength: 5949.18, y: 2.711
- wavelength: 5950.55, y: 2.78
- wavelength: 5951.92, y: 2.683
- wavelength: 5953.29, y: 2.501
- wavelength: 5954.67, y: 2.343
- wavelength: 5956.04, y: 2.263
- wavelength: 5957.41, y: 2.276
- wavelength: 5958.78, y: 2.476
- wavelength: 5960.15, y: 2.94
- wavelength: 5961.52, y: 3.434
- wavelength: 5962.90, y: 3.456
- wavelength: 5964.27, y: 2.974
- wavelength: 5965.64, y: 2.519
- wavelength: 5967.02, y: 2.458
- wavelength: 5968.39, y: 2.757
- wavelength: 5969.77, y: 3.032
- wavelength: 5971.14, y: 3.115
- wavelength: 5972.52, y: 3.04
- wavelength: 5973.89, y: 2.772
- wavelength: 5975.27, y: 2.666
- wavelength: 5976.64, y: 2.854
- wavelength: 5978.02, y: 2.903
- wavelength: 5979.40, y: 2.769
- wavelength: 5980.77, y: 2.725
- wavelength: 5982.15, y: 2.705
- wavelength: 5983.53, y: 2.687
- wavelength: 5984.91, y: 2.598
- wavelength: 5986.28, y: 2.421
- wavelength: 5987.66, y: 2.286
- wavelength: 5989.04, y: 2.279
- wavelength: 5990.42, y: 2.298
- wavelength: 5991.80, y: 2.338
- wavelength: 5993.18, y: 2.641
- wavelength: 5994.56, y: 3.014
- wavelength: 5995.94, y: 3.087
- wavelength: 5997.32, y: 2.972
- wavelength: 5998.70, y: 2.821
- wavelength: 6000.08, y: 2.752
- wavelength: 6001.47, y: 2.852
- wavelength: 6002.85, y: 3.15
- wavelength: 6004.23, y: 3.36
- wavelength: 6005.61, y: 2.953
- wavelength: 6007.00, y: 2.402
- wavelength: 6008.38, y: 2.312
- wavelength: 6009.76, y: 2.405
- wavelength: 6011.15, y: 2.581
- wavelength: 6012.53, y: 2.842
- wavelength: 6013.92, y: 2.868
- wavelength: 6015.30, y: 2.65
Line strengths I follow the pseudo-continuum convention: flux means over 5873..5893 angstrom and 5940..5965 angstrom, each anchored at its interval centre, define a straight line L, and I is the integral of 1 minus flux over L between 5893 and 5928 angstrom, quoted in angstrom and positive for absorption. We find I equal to 1.4 angstrom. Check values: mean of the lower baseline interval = 2.62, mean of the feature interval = 2.56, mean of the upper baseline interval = 2.74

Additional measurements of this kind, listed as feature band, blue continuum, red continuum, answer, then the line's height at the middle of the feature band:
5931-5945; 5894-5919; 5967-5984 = -1.3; 2.69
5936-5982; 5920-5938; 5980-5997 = -1.8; 2.67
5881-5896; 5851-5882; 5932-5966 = 1.7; 2.74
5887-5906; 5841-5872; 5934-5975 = 2.7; 2.74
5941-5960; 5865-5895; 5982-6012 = 0.3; 2.66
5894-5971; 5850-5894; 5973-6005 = -0.2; 2.69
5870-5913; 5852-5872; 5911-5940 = 1.4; 2.69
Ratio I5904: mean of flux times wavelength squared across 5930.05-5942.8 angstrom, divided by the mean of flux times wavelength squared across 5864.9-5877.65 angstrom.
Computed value 1.10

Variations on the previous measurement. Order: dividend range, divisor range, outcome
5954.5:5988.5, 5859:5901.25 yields 1.09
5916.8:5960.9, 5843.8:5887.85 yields 1.02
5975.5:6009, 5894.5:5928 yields 1.09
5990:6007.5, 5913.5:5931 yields 1.12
